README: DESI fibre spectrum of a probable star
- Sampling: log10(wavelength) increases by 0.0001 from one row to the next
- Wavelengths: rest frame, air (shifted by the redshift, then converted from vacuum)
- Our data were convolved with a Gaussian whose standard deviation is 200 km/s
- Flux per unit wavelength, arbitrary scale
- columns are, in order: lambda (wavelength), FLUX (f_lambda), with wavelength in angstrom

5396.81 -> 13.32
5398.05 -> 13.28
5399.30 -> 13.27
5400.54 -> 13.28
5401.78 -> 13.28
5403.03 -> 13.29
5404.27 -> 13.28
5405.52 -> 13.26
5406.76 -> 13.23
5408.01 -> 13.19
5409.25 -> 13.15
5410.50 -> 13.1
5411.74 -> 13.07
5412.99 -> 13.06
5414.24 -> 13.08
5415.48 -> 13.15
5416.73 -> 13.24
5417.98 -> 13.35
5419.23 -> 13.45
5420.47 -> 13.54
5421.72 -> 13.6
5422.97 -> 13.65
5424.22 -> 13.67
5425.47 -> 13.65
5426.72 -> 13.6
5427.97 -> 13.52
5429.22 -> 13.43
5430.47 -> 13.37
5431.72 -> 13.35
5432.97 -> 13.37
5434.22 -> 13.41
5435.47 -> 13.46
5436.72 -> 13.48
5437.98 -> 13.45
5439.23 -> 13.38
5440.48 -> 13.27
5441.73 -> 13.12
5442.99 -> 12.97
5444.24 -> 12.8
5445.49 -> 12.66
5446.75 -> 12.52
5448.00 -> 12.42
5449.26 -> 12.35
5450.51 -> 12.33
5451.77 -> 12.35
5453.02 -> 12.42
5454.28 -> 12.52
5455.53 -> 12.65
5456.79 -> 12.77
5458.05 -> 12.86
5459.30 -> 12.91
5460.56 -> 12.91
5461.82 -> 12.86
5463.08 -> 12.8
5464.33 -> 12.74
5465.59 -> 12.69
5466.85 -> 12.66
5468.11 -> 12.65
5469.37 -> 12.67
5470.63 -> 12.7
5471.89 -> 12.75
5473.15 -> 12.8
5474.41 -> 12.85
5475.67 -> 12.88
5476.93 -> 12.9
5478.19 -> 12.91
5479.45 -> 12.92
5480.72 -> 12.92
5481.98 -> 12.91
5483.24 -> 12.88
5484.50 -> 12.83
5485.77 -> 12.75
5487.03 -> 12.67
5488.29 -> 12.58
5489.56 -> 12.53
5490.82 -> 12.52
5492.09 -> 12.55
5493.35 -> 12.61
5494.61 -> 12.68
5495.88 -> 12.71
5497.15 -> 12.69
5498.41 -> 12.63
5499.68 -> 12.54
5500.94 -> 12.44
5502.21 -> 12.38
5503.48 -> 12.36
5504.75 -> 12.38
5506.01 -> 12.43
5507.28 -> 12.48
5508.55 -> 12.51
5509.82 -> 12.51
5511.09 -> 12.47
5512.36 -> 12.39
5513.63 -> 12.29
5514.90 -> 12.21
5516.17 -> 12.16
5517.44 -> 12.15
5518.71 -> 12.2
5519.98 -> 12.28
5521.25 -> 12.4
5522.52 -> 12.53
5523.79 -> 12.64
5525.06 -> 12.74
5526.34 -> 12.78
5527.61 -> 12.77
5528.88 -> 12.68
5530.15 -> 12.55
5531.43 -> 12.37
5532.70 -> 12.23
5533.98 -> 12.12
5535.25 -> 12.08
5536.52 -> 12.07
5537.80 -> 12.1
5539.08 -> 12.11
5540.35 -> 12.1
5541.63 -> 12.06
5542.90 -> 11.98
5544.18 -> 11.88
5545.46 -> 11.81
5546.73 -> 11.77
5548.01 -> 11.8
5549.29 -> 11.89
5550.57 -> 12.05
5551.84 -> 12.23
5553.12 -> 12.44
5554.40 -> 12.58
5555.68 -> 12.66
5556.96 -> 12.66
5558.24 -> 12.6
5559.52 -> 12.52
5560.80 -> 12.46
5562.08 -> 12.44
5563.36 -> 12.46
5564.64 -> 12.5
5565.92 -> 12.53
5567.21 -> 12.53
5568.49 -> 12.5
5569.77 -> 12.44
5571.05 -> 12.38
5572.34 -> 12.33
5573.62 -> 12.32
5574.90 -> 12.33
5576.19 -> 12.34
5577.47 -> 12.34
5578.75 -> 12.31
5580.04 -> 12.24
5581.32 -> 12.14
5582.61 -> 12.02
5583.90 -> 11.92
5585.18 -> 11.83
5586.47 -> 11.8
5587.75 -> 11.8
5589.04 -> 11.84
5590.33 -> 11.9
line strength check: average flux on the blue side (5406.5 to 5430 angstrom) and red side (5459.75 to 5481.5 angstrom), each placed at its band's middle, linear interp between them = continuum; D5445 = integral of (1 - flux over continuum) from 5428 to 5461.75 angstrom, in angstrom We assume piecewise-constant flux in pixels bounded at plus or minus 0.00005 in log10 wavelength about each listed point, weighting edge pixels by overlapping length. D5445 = 0.31 angstrom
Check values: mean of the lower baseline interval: 13.4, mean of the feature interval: 13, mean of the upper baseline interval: 12.8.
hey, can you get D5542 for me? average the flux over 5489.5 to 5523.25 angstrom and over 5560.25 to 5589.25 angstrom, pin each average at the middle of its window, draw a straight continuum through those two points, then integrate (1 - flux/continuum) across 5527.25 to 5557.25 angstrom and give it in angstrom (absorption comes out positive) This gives 0.4 angstrom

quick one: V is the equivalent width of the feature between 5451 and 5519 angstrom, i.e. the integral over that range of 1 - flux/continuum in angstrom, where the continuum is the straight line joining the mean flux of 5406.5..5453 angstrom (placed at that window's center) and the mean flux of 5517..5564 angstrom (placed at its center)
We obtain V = 0.6 angstrom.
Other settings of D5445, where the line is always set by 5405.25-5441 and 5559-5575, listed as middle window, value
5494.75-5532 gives 0.92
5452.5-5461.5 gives 0.29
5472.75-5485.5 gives 0.13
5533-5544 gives 0.48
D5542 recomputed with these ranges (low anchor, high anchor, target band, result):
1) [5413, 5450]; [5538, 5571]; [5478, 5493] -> 0.1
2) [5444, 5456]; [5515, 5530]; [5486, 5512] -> -0.1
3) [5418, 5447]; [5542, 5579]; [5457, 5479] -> 0.4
